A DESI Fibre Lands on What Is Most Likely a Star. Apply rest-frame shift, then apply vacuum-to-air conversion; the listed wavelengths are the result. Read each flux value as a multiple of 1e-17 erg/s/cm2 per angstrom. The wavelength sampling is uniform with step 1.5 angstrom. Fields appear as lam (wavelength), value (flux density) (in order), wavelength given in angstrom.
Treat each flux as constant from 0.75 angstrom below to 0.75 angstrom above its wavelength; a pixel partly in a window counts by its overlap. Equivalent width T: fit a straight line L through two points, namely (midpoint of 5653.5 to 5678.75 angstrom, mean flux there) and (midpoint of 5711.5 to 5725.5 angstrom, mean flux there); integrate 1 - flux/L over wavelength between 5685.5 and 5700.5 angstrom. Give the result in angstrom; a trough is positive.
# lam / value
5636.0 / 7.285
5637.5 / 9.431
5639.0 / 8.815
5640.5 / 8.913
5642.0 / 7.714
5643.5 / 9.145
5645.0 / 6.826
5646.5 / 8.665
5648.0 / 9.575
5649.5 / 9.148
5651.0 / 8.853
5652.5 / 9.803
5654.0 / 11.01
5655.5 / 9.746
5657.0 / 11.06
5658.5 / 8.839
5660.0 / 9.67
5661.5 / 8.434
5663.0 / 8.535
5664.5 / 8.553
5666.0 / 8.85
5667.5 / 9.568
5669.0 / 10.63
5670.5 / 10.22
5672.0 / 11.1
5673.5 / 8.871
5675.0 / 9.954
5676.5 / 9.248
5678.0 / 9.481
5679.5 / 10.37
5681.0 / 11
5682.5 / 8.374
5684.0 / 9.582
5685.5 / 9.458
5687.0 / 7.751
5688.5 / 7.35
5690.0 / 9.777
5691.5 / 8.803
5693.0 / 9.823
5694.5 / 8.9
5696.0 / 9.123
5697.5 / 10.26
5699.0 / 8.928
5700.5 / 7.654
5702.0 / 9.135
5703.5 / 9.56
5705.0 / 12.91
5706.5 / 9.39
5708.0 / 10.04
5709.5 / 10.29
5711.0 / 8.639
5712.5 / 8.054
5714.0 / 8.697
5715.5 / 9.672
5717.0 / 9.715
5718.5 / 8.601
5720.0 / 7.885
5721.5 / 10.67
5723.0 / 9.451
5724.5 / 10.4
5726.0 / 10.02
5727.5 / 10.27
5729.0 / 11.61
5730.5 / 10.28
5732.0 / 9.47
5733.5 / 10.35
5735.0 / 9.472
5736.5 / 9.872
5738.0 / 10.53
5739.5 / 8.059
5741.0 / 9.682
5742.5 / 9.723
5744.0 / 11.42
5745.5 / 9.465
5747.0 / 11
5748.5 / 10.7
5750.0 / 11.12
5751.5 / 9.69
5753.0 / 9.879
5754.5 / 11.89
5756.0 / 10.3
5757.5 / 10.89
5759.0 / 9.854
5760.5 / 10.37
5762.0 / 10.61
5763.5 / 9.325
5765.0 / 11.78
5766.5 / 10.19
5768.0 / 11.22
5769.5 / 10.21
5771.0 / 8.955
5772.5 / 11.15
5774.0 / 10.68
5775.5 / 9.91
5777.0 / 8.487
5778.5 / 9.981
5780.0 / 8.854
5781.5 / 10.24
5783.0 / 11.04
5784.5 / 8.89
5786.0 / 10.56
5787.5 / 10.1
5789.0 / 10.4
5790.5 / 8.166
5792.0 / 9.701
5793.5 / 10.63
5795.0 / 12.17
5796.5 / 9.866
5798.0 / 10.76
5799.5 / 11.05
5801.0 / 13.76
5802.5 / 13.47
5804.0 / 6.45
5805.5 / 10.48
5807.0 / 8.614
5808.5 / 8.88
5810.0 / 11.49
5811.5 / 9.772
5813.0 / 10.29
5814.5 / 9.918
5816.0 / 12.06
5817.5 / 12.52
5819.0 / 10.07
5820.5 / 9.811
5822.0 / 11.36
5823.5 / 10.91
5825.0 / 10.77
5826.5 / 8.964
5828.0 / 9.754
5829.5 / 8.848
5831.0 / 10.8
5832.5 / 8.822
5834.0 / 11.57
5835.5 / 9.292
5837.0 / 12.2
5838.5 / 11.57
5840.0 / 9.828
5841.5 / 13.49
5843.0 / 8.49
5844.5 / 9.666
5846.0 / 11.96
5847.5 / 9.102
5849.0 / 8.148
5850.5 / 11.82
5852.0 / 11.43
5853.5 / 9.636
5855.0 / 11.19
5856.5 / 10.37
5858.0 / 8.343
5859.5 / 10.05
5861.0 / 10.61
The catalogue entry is 0.8 angstrom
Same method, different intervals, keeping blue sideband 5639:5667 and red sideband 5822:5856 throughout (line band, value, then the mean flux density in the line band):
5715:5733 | -0.50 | 9.85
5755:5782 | -0.79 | 10.2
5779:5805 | -0.76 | 10.4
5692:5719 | 0.09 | 9.41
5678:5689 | 0.11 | 9.19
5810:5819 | -0.59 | 10.9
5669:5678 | -0.67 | 9.91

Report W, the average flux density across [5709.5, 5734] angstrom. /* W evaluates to 9.62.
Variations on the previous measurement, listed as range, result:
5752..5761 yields 10.5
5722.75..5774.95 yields 10.3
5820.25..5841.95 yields 10.5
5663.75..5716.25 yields 9.43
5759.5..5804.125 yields 10.4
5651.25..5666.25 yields 9.45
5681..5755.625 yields 9.68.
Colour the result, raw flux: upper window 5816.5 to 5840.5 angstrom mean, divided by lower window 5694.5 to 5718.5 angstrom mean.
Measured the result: 1.1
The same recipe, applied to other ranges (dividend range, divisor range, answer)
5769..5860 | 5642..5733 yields 1.09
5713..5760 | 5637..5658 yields 1.09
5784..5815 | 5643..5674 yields 1.09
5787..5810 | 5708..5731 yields 1.07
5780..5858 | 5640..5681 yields 1.10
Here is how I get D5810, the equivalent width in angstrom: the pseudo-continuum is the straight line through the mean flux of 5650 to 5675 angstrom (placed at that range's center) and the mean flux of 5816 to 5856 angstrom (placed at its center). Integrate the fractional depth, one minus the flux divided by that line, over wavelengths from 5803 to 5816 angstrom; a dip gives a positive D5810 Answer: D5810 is 0.8 angstrom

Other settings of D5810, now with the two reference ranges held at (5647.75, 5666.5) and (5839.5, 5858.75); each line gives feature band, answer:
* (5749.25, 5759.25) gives -0.72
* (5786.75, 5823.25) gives -1.54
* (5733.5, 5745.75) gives -0.07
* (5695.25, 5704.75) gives 0.28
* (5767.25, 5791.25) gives 0.06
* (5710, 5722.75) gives 0.83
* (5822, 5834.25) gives 0.12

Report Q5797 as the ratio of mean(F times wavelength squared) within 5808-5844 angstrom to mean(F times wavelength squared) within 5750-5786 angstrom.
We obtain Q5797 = 1.0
